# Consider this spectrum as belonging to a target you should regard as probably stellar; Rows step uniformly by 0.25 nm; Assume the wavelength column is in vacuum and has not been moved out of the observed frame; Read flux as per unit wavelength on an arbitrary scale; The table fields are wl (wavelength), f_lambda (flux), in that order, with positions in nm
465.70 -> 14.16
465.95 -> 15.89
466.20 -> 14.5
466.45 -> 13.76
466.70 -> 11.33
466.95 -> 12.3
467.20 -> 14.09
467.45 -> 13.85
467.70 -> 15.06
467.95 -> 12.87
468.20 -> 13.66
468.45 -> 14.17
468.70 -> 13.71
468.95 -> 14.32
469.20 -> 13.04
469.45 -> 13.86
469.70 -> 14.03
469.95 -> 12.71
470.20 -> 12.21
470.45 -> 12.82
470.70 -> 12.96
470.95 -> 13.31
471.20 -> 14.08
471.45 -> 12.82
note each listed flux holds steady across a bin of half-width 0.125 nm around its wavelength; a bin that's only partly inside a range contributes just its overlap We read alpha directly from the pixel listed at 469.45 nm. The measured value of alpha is 13.86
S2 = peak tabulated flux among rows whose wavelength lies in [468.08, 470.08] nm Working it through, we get 14.32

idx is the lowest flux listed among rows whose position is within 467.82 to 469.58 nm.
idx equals 12.87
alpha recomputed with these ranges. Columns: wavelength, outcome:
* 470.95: 13.31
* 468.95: 14.32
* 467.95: 12.87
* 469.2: 13.04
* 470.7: 12.96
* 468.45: 14.17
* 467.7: 15.06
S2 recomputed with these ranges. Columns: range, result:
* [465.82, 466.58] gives 15.89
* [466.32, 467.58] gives 14.09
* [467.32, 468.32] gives 15.06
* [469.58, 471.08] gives 14.03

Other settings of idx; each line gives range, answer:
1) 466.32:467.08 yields 11.33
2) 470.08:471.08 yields 12.21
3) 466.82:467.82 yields 12.3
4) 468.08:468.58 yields 13.66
